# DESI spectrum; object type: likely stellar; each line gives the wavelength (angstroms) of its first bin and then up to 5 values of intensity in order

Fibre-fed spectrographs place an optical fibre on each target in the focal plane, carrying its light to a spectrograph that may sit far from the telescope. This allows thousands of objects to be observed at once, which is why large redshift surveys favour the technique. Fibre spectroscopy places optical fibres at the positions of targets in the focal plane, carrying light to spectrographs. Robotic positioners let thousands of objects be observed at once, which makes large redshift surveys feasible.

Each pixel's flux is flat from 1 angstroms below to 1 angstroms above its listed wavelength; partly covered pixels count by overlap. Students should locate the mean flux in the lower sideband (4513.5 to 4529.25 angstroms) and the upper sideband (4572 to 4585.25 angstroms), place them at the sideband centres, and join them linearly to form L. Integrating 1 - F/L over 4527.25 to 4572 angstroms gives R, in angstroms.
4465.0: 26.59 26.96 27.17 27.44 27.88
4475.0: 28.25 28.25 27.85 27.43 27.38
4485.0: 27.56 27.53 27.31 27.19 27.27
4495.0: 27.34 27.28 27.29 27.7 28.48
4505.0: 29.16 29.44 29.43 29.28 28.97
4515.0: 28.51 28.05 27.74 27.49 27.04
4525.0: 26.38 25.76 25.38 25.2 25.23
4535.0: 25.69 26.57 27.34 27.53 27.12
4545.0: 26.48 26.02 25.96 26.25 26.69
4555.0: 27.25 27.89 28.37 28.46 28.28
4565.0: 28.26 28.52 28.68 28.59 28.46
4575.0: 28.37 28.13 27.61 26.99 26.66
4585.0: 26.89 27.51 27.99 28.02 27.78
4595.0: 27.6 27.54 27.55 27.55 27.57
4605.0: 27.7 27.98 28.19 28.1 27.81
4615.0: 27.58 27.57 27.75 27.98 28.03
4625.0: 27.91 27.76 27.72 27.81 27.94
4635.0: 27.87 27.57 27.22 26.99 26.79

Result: 0.6 angstroms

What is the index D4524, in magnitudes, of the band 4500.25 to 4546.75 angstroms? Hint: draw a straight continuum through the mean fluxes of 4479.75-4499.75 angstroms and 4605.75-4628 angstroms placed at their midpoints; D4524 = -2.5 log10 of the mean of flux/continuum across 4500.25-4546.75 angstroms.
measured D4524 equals 0.01 mag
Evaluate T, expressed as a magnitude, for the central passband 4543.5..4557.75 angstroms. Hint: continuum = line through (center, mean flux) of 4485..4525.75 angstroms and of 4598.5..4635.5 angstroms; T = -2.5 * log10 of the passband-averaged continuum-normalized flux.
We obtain 0.05 mag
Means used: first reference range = 27.9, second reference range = 27.8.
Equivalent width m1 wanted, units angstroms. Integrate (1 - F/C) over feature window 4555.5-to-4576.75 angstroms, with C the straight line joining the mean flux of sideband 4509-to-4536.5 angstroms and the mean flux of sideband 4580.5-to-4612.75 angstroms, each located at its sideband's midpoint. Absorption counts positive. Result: -0.7 angstroms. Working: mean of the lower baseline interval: 27.1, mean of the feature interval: 28.4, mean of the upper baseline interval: 27.6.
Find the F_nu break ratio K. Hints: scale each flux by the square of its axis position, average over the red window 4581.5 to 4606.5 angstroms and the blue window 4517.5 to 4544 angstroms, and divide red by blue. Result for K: 1.07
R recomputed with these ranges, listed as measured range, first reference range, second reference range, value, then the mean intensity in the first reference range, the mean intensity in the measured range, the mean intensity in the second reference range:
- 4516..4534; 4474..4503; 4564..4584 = 0.8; 27.6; 26.5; 28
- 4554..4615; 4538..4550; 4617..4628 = -1.2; 26.7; 27.9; 27.9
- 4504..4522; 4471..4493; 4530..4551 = -1.2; 27.6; 28.7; 26.3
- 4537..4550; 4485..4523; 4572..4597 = 0.5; 28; 26.7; 27.7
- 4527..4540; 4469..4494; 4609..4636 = 0.8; 27.6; 25.9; 27.8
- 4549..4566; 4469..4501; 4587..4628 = 0.1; 27.5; 27.6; 27.8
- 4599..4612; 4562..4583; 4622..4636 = 0.1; 28.1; 27.8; 27.9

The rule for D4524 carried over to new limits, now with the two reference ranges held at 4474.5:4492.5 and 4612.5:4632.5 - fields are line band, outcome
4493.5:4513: -0.029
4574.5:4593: 0.007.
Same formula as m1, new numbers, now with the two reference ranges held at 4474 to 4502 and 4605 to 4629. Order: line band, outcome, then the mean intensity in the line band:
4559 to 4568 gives -0.2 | 28.4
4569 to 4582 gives -0.1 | 28.1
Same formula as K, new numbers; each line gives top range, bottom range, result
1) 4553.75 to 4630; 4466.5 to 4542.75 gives 1.05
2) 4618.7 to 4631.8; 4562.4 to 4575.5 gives 1.00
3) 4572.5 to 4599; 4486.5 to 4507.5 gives 1.03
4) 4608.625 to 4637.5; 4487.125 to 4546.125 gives 1.07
